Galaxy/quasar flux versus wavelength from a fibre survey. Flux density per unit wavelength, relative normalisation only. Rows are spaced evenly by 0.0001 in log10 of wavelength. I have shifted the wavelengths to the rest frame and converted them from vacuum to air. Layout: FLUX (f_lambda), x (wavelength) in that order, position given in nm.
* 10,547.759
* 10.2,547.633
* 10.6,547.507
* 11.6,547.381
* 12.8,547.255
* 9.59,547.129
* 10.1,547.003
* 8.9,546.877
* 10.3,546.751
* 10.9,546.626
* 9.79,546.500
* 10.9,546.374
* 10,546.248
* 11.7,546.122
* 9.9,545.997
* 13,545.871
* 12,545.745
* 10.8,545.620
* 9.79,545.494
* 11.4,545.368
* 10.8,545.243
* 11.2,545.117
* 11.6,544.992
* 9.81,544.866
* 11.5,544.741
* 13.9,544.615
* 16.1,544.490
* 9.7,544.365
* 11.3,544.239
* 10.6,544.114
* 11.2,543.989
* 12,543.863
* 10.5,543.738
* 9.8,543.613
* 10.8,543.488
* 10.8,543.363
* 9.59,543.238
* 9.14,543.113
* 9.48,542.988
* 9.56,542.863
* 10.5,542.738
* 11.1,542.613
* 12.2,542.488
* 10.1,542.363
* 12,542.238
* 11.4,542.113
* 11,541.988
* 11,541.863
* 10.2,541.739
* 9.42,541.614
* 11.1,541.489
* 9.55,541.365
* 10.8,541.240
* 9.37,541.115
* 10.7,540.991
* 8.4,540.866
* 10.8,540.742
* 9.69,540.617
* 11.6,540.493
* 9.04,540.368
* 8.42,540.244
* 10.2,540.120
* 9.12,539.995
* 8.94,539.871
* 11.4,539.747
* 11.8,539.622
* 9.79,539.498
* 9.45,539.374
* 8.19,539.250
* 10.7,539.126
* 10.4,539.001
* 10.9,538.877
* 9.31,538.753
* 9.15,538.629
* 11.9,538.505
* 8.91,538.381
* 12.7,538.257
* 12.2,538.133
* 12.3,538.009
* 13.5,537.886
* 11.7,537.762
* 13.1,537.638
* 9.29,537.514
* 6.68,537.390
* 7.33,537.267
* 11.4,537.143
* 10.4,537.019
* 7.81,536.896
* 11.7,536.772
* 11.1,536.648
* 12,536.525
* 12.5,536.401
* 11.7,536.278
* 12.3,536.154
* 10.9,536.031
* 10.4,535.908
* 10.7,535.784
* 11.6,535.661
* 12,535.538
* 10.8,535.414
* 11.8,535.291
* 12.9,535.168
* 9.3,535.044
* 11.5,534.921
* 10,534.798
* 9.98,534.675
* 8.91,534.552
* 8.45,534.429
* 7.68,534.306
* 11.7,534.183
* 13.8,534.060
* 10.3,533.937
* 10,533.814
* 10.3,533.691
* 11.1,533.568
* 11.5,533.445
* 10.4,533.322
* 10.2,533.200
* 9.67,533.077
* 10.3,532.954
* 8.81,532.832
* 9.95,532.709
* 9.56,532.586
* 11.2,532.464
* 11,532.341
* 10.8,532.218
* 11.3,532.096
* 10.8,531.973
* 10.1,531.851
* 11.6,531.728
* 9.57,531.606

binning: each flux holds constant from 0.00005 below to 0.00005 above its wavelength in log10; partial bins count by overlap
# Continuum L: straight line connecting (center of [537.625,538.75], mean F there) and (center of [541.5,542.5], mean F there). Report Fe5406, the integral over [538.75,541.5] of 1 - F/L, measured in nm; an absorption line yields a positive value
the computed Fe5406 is 0.30 nm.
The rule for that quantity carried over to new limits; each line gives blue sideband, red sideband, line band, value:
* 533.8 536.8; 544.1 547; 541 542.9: 0.073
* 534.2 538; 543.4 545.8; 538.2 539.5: 0.090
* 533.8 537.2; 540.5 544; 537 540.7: 0.116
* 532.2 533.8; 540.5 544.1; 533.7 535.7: -0.055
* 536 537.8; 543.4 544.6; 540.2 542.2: 0.167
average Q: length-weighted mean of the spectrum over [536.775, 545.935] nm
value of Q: 10.6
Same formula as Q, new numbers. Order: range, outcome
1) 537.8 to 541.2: 10.3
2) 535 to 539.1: 10.9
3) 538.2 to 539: 10.5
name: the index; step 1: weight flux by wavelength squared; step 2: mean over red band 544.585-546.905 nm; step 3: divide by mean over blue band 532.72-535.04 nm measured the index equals 1.1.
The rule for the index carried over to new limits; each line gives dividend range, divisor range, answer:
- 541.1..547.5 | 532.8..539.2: 1.05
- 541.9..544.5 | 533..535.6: 1.05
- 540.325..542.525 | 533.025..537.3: 1.00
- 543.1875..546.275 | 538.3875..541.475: 1.14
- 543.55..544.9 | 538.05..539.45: 1.14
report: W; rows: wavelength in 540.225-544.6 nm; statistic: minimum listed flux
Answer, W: 8.4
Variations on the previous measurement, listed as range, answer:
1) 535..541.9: 6.68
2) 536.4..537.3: 7.33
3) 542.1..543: 9.48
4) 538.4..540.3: 8.19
